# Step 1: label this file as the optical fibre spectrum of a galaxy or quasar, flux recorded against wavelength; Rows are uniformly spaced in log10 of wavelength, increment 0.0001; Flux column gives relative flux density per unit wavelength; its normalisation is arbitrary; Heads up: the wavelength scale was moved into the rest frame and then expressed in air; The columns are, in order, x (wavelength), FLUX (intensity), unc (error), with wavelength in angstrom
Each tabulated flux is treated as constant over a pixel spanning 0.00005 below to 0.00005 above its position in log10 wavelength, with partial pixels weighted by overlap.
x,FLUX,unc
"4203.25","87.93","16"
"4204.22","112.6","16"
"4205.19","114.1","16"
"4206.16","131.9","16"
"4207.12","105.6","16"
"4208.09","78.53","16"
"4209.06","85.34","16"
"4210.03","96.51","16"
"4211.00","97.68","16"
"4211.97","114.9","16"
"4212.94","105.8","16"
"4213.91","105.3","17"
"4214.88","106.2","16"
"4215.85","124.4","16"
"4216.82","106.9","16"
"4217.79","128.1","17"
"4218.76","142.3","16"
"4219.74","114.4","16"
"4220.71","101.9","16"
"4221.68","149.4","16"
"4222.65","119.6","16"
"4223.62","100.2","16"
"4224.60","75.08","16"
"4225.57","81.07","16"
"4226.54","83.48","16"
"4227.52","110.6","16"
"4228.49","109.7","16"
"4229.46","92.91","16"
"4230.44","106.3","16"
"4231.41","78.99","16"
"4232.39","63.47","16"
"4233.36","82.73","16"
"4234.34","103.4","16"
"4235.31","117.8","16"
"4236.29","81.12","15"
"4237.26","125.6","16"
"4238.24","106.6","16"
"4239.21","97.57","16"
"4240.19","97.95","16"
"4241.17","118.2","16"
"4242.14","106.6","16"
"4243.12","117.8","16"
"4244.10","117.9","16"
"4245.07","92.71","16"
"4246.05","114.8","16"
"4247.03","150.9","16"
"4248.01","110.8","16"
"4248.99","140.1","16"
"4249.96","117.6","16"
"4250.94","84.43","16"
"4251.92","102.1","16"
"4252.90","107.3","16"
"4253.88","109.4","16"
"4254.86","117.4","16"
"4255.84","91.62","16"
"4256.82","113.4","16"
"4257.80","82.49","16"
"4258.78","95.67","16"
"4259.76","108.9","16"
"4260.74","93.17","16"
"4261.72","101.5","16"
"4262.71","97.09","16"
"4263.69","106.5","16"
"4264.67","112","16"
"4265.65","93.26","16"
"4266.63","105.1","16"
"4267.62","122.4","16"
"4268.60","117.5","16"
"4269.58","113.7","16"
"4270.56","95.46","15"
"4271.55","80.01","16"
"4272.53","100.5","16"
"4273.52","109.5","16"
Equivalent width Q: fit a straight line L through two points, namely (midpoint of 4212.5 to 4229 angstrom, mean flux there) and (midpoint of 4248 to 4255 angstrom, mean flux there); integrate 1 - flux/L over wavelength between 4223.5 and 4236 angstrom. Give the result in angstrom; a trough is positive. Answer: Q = 2.01 angstrom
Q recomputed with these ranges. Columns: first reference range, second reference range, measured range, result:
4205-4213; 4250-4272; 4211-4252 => -1.8 angstrom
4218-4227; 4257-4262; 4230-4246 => 0.3 angstrom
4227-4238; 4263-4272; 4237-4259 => -1.9 angstrom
